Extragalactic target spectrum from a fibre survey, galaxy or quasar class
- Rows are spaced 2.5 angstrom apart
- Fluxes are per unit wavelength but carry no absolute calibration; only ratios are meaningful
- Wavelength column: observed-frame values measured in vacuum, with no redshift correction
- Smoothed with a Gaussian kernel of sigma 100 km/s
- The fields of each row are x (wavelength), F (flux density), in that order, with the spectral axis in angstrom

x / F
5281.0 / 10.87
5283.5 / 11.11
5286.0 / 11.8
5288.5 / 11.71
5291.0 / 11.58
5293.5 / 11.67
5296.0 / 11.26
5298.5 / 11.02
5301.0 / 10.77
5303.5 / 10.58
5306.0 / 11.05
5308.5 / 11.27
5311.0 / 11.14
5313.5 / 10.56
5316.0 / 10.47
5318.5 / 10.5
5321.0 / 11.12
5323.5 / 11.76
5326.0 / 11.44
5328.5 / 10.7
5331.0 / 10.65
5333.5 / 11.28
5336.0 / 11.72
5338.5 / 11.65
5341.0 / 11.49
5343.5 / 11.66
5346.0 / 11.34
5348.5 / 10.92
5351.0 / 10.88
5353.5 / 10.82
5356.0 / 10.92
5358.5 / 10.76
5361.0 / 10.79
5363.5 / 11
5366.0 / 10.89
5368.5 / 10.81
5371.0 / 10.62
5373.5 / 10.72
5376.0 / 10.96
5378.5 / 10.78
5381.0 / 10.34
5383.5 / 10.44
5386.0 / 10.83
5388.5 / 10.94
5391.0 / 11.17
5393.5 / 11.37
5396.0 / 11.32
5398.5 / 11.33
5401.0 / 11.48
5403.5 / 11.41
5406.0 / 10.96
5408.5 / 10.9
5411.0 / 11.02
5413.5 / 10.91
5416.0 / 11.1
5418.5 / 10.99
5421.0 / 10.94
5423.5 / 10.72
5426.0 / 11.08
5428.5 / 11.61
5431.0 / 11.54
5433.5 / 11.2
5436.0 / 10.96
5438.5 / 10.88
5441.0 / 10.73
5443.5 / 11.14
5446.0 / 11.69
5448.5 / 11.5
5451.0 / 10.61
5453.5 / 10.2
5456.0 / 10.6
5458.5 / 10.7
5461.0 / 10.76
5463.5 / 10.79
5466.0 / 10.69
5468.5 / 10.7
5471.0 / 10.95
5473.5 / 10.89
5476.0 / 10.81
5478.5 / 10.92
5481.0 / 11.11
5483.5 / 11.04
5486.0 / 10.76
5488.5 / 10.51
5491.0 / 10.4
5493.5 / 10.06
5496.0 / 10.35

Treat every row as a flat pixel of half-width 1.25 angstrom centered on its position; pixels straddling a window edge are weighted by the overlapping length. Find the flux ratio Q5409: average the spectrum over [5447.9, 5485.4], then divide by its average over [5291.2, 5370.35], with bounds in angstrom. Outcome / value 1.0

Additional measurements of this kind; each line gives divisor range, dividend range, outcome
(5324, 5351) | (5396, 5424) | 0.98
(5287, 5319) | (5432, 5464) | 0.99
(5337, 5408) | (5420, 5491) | 0.99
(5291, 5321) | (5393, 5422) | 1.02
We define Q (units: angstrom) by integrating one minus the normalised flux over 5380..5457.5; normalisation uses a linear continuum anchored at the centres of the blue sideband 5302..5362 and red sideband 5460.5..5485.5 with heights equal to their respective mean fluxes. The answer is -0.6 angstrom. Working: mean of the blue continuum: 11.1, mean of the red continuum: 10.9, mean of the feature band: 11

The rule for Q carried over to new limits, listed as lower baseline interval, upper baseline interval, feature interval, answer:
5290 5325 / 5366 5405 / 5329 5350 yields -0.56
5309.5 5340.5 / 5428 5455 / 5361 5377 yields 0.37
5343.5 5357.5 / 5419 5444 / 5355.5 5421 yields 0.60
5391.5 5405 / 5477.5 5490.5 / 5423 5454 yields 0.06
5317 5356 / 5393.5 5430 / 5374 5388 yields 0.59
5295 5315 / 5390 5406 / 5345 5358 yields 0.21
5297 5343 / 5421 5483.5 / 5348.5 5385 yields 0.86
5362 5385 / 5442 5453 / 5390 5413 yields -0.67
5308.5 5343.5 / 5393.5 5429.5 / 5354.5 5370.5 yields 0.41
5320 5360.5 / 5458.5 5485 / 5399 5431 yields -0.34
